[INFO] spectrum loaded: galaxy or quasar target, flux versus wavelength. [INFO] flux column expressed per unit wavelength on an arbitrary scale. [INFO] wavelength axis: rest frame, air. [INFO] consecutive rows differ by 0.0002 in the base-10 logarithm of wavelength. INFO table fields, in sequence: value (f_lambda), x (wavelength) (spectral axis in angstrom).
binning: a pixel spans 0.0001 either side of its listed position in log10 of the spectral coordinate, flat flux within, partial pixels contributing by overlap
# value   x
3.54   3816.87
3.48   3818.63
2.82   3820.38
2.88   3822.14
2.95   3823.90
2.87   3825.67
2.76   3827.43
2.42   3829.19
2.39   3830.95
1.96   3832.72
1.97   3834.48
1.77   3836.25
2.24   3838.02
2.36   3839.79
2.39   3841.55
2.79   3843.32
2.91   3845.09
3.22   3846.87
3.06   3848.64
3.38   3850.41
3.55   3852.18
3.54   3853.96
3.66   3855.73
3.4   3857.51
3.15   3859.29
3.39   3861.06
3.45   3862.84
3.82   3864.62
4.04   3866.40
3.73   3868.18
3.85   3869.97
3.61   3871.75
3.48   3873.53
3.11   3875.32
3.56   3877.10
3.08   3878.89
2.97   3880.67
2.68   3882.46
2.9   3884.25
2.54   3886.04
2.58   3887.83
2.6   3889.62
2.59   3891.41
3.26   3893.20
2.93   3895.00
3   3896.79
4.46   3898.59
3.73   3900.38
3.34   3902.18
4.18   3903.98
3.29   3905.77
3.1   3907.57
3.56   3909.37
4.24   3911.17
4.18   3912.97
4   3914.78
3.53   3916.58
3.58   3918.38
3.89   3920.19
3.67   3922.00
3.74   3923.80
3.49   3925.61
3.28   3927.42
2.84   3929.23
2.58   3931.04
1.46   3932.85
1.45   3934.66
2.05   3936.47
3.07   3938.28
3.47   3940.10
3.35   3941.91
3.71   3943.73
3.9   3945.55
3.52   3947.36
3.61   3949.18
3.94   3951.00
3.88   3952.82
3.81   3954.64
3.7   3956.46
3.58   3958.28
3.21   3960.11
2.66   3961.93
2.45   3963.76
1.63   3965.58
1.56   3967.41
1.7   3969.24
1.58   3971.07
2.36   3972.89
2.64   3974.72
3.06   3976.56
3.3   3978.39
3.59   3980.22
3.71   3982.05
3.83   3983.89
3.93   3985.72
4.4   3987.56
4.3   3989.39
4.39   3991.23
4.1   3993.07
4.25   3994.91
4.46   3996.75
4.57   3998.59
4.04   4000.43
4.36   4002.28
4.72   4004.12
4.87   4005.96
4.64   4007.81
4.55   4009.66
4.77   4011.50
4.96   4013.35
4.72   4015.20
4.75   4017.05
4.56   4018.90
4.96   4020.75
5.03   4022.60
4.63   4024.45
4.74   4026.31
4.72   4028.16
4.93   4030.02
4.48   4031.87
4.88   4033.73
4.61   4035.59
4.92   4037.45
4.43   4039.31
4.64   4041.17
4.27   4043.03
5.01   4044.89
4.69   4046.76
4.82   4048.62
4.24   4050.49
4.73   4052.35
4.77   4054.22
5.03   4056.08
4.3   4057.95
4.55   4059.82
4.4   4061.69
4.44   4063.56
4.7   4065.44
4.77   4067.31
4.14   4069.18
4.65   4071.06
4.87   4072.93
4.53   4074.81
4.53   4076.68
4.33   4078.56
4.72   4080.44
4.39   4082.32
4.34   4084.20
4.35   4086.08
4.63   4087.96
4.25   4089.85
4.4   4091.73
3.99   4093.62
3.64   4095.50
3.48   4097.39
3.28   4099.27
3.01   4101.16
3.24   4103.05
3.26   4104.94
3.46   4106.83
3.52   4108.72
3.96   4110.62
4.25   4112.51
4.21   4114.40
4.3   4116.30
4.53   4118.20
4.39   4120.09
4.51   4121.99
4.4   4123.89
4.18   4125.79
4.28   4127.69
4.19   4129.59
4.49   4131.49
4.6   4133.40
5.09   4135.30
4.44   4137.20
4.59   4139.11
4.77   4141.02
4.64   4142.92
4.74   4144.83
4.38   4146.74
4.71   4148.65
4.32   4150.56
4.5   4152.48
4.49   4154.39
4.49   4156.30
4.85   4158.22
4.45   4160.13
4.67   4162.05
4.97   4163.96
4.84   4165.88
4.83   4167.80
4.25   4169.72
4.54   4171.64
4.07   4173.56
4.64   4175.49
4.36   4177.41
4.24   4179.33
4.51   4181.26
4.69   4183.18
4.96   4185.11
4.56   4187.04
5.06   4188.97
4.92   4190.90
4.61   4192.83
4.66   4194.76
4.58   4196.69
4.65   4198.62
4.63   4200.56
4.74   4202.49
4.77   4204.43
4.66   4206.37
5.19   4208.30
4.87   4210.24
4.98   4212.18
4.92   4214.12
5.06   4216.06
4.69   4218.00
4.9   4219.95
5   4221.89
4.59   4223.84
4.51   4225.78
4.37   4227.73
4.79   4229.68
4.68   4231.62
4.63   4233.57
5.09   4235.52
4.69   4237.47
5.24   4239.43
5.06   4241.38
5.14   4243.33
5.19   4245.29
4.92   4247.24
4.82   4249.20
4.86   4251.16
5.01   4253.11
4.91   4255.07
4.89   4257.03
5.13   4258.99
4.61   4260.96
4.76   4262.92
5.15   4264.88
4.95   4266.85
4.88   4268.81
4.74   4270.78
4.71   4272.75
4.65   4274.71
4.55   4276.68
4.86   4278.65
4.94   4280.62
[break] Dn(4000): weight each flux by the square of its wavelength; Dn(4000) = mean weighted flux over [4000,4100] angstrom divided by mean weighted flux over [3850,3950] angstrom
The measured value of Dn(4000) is 1.5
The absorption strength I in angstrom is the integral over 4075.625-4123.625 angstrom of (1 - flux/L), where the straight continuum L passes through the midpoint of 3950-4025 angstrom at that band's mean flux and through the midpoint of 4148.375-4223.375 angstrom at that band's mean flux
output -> 2.9 angstrom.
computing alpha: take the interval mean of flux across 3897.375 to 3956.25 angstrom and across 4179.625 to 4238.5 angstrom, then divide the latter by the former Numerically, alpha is 1.4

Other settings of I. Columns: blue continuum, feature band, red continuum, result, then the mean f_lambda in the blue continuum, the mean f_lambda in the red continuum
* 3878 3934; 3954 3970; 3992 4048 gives 5.0 angstrom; 3.26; 4.64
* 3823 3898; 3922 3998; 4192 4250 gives 6.3 angstrom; 3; 4.82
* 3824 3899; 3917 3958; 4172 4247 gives 1.5 angstrom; 3.02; 4.76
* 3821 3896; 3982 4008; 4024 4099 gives -1.9 angstrom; 3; 4.51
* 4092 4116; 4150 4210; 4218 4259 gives -4.2 angstrom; 3.65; 4.87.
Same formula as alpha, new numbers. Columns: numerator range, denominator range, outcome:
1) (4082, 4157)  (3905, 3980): 1.35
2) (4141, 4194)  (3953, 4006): 1.33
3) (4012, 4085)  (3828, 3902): 1.52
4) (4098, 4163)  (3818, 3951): 1.35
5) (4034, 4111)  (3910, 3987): 1.36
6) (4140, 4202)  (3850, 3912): 1.37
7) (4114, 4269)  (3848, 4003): 1.40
